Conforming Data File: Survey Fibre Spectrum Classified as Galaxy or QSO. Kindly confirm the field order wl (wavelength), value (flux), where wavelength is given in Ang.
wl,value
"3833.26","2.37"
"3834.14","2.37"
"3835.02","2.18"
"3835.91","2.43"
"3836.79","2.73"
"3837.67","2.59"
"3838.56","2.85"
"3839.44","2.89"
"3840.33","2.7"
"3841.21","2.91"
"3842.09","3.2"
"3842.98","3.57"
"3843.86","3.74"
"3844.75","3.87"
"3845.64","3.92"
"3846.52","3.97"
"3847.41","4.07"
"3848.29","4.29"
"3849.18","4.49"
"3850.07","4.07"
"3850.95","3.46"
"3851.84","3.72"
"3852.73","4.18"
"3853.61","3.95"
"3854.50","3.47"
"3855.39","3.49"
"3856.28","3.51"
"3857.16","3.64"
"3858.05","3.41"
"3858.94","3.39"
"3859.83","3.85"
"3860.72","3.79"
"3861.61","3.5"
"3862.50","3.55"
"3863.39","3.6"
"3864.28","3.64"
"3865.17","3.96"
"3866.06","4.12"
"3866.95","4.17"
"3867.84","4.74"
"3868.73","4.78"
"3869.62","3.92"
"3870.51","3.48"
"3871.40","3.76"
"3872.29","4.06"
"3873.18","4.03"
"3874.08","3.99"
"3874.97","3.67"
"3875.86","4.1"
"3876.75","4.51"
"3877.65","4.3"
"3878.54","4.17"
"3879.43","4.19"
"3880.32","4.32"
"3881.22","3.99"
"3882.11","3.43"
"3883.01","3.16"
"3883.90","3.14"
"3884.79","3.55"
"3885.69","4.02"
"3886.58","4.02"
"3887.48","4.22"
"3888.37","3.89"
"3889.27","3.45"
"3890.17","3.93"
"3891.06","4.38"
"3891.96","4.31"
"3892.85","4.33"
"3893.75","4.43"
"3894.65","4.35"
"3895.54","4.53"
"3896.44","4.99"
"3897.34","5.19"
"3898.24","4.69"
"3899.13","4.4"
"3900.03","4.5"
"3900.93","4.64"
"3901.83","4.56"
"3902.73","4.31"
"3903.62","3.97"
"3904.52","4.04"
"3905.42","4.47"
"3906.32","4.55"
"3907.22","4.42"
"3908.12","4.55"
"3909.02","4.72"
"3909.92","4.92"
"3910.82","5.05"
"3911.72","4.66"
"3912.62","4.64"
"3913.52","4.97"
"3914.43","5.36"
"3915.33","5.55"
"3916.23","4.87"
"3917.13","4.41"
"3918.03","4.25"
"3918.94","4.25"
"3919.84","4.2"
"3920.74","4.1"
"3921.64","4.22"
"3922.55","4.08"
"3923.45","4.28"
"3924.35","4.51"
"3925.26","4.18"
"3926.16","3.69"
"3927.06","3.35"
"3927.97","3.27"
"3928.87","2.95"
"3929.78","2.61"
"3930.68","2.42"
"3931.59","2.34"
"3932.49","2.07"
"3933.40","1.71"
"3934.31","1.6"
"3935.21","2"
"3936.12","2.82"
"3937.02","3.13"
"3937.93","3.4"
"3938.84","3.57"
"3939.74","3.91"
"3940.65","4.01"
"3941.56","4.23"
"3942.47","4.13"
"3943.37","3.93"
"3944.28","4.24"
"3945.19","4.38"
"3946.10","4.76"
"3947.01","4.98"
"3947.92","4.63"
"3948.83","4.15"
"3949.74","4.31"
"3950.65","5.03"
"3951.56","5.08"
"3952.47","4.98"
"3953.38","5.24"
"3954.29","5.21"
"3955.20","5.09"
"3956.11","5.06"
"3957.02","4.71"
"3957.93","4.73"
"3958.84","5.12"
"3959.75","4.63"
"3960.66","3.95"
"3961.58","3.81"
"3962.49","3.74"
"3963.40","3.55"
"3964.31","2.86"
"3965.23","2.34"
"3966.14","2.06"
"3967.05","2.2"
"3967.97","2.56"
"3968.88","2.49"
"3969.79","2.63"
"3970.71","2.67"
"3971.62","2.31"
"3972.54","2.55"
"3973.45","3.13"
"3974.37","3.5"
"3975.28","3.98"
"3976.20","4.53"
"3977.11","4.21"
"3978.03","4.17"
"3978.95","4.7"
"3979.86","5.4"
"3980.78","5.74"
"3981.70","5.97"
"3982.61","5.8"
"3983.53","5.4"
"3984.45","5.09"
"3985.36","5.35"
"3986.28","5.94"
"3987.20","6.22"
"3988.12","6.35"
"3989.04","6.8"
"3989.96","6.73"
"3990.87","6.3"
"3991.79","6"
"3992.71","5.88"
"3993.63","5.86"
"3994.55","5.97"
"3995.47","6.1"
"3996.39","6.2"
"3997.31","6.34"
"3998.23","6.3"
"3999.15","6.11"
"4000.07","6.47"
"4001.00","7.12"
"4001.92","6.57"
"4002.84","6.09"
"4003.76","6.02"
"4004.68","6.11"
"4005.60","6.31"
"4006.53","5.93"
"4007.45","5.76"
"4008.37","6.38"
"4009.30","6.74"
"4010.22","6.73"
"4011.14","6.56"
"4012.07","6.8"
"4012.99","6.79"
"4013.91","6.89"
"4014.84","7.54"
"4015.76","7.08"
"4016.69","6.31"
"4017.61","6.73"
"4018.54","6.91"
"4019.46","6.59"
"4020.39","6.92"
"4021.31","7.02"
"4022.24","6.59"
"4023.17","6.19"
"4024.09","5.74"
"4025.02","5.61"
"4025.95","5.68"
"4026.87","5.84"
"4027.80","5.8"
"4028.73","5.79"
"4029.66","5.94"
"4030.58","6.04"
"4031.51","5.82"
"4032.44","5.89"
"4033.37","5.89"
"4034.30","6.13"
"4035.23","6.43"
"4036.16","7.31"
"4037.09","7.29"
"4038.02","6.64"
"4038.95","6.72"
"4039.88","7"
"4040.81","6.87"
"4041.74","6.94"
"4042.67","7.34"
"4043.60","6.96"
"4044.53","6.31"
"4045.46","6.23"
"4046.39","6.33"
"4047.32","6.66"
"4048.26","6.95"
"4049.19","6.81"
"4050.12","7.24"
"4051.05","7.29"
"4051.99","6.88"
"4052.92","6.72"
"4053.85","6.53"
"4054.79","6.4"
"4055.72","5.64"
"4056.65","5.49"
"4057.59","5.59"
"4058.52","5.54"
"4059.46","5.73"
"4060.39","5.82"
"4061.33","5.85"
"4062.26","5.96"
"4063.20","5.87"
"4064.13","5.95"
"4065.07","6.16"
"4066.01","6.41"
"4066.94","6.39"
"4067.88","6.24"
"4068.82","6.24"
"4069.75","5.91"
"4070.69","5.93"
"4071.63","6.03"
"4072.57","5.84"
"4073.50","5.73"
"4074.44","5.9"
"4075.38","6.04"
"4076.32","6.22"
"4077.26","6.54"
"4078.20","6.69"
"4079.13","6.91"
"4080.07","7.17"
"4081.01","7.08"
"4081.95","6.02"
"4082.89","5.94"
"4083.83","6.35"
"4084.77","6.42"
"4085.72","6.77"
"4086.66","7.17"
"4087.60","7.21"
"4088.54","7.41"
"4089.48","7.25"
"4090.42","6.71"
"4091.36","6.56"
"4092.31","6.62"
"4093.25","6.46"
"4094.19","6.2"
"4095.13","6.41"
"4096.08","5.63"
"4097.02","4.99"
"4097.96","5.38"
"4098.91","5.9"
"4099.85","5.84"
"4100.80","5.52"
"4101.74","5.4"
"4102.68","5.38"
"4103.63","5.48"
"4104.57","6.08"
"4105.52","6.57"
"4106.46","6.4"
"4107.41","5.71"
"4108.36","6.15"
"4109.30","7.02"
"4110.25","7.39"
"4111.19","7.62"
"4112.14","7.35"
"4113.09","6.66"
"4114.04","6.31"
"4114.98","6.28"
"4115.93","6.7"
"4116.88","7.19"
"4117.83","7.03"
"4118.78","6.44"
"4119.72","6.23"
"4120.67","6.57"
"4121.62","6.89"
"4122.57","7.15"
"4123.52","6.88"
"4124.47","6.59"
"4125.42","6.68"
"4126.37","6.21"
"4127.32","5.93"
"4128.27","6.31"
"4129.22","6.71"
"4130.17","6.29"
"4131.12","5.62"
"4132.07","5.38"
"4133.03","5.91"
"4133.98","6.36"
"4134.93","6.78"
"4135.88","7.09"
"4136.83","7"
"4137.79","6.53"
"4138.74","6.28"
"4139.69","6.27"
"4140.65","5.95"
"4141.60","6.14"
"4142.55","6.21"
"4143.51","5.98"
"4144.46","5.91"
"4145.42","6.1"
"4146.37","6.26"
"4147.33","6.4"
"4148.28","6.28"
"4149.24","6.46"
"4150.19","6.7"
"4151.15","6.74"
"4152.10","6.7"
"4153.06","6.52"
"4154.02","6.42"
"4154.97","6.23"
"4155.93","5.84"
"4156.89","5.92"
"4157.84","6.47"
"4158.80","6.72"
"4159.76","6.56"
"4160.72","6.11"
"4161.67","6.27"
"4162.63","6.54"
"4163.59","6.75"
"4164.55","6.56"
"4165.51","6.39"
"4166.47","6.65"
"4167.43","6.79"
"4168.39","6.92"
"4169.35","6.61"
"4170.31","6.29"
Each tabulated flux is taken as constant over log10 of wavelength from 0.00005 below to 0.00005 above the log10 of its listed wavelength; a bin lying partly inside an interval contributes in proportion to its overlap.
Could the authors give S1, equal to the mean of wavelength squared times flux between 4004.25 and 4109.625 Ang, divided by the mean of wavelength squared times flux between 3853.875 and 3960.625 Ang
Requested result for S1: 1.67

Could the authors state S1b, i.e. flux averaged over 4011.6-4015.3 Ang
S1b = 7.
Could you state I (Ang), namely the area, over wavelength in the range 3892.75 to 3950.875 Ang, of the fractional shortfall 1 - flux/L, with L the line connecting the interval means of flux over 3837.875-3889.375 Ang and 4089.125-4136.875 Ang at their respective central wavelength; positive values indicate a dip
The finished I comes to 3.8 Ang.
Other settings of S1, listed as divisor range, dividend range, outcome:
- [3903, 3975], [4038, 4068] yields 1.75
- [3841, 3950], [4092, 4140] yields 1.78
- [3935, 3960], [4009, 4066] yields 1.54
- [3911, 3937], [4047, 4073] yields 1.80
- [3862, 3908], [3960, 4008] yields 1.26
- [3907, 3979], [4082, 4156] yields 1.80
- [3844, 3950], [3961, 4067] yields 1.54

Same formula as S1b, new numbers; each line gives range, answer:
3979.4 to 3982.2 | 5.72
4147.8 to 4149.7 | 6.37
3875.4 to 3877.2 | 4.3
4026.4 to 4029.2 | 5.81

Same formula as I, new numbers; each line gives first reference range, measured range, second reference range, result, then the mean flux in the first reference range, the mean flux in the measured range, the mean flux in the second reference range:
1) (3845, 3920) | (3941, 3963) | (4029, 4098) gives 1.9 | 4.16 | 4.58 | 6.38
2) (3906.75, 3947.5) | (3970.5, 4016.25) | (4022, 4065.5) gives -3.7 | 3.9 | 5.73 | 6.3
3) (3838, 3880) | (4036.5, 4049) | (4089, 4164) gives -2.8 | 3.8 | 6.79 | 6.36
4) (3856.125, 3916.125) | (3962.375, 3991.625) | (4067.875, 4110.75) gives 4.8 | 4.19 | 4.32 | 6.28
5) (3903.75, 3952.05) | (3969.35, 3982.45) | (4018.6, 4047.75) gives 2.8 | 4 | 4.01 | 6.41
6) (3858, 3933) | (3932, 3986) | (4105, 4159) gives 8.8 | 4.09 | 3.97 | 6.46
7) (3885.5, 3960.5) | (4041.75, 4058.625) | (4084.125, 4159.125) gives -2.8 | 4.19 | 6.53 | 6.39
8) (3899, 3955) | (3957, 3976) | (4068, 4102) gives 5.5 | 4.09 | 3.29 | 6.29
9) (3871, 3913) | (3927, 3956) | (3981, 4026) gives 8.0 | 4.25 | 3.76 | 6.31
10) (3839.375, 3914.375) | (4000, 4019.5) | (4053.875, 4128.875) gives -4.0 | 4.06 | 6.57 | 6.31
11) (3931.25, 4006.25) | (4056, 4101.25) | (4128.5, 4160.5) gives -4.3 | 4.57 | 6.21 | 6.32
